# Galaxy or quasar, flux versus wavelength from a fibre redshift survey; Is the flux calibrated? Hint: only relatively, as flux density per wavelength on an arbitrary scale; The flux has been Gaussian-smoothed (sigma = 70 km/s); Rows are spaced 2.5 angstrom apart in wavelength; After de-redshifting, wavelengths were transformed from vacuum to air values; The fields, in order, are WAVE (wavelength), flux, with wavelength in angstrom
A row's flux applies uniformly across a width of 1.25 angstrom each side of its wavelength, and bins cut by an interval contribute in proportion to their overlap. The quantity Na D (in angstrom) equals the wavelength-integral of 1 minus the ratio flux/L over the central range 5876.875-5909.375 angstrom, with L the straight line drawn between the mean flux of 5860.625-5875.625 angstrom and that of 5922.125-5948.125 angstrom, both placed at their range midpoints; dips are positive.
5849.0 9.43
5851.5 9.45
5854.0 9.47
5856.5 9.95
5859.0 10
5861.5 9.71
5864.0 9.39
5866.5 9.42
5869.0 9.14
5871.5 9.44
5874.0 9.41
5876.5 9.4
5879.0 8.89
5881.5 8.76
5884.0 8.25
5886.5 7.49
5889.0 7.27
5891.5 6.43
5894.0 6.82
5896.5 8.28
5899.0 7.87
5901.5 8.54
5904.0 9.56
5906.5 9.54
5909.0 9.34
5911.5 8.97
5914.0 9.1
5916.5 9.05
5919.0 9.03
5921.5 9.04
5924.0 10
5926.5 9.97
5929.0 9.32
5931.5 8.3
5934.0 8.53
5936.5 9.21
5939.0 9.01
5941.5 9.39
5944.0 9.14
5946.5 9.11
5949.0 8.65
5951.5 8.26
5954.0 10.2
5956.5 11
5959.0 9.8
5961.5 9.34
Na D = 3.8 angstrom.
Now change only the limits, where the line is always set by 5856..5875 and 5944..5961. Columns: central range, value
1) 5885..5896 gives 2.8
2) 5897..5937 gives 1.8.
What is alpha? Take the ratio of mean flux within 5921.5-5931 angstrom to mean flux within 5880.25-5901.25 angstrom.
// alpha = 1.24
